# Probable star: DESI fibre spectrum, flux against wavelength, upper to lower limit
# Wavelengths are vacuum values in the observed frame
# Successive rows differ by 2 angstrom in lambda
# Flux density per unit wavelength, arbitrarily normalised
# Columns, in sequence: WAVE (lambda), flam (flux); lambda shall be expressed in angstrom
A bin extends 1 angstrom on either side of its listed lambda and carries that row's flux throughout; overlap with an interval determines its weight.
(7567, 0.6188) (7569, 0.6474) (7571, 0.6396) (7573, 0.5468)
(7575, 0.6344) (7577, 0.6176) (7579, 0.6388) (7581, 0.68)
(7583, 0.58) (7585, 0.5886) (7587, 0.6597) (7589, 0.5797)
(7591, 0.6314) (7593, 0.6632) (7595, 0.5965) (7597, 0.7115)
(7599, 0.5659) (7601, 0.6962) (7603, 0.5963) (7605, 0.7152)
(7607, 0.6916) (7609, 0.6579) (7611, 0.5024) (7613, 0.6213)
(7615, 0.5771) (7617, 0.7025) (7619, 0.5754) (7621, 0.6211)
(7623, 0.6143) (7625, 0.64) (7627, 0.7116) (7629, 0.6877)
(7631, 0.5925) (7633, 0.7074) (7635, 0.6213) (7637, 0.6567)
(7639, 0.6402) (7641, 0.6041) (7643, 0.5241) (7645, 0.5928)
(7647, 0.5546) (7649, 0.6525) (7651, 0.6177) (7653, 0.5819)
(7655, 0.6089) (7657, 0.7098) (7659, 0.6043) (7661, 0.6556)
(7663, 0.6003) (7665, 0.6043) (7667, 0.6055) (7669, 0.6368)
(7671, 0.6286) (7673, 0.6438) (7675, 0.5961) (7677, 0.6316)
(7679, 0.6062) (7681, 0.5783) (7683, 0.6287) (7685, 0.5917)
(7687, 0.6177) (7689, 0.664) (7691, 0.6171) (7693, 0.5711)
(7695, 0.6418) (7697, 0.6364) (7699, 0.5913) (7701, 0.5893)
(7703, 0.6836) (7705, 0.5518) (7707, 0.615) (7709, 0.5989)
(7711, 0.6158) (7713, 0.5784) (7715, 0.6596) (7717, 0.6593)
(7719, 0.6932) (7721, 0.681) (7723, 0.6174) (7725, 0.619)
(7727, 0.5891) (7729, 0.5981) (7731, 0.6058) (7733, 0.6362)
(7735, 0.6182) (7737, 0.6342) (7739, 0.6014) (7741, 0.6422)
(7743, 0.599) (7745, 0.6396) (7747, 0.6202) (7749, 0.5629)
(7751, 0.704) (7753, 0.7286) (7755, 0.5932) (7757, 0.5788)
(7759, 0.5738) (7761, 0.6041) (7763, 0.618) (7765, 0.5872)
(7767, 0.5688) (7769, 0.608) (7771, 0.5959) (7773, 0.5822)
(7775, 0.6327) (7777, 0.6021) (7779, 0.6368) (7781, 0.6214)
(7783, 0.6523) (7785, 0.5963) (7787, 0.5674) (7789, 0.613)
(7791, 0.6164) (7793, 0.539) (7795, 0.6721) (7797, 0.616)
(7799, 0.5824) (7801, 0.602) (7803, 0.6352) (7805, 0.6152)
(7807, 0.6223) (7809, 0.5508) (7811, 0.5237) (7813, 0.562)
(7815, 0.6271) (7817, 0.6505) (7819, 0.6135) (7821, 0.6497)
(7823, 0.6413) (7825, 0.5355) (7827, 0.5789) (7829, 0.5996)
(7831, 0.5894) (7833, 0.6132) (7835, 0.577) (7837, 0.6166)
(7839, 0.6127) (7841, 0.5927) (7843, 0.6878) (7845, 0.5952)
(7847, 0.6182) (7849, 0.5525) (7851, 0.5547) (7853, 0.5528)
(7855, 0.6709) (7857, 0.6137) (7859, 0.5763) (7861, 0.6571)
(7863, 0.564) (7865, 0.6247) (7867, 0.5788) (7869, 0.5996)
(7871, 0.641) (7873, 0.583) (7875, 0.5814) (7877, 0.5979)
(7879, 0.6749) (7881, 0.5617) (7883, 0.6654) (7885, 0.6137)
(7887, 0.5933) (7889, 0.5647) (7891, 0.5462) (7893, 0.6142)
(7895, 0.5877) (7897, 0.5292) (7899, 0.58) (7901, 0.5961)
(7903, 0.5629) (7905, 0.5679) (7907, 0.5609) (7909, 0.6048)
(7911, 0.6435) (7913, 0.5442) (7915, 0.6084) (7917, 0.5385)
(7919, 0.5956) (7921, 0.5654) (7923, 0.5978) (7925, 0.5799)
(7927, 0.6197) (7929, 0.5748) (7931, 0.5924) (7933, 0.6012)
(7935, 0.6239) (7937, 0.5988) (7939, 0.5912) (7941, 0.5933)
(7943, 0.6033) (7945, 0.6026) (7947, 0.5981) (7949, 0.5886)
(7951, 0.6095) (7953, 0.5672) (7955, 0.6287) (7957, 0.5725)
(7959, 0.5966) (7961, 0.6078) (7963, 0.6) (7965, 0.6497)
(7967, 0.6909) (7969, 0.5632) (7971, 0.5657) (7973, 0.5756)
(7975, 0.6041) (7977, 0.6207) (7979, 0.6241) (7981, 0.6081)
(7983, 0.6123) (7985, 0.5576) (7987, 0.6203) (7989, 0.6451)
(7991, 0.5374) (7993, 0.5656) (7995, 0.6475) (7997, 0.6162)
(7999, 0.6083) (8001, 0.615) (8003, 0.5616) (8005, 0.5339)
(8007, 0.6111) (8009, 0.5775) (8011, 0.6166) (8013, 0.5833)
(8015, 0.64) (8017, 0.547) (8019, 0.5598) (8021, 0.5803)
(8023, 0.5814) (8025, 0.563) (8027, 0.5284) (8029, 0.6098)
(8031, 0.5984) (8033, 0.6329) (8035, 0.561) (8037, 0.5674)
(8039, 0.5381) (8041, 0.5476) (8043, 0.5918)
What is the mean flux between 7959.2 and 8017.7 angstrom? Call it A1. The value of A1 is 0.6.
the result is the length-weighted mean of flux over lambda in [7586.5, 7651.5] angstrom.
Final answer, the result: 0.63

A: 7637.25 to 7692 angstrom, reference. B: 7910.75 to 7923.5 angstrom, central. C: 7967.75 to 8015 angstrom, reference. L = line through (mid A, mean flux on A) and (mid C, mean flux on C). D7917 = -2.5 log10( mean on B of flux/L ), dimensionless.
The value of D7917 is 0.04 mag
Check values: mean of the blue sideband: 0.615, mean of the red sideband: 0.596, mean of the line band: 0.581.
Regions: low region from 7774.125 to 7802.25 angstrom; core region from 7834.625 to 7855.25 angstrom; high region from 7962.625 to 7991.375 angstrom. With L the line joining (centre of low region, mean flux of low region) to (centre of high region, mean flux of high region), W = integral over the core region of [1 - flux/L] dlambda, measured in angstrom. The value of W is 0.3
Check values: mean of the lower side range 0.611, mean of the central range 0.601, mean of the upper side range 0.607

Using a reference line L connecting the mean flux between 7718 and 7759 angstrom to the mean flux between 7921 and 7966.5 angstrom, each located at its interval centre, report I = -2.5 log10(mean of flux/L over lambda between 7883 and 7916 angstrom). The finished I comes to 0.04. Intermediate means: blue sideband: 0.627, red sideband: 0.6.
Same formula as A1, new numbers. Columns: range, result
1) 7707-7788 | 0.618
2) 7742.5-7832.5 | 0.607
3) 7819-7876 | 0.602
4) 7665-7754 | 0.623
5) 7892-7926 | 0.581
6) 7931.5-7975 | 0.601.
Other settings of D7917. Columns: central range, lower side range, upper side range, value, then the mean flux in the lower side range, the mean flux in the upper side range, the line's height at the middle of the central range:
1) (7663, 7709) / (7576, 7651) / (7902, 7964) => 0.011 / 0.629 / 0.592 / 0.62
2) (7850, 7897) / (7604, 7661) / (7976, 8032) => 0.010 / 0.629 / 0.592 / 0.605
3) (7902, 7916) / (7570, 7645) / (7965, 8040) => 0.029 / 0.629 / 0.592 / 0.601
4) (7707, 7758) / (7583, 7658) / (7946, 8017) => -0.013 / 0.628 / 0.6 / 0.619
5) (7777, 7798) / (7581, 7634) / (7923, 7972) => 0.008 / 0.635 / 0.601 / 0.617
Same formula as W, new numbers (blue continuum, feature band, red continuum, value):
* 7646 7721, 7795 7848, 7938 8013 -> 0.4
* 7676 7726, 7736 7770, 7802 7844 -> -0.1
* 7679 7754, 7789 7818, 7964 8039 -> 0.6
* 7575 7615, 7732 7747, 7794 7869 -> -0.3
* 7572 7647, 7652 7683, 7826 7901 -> 0.1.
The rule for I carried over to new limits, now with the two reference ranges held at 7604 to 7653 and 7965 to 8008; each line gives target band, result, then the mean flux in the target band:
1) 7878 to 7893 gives 0.01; 0.604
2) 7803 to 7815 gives 0.05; 0.584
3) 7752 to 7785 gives 0.01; 0.611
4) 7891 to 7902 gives 0.05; 0.578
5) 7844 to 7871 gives 0.02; 0.598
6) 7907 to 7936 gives 0.03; 0.591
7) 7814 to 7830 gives 0.00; 0.612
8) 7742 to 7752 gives -0.01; 0.625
